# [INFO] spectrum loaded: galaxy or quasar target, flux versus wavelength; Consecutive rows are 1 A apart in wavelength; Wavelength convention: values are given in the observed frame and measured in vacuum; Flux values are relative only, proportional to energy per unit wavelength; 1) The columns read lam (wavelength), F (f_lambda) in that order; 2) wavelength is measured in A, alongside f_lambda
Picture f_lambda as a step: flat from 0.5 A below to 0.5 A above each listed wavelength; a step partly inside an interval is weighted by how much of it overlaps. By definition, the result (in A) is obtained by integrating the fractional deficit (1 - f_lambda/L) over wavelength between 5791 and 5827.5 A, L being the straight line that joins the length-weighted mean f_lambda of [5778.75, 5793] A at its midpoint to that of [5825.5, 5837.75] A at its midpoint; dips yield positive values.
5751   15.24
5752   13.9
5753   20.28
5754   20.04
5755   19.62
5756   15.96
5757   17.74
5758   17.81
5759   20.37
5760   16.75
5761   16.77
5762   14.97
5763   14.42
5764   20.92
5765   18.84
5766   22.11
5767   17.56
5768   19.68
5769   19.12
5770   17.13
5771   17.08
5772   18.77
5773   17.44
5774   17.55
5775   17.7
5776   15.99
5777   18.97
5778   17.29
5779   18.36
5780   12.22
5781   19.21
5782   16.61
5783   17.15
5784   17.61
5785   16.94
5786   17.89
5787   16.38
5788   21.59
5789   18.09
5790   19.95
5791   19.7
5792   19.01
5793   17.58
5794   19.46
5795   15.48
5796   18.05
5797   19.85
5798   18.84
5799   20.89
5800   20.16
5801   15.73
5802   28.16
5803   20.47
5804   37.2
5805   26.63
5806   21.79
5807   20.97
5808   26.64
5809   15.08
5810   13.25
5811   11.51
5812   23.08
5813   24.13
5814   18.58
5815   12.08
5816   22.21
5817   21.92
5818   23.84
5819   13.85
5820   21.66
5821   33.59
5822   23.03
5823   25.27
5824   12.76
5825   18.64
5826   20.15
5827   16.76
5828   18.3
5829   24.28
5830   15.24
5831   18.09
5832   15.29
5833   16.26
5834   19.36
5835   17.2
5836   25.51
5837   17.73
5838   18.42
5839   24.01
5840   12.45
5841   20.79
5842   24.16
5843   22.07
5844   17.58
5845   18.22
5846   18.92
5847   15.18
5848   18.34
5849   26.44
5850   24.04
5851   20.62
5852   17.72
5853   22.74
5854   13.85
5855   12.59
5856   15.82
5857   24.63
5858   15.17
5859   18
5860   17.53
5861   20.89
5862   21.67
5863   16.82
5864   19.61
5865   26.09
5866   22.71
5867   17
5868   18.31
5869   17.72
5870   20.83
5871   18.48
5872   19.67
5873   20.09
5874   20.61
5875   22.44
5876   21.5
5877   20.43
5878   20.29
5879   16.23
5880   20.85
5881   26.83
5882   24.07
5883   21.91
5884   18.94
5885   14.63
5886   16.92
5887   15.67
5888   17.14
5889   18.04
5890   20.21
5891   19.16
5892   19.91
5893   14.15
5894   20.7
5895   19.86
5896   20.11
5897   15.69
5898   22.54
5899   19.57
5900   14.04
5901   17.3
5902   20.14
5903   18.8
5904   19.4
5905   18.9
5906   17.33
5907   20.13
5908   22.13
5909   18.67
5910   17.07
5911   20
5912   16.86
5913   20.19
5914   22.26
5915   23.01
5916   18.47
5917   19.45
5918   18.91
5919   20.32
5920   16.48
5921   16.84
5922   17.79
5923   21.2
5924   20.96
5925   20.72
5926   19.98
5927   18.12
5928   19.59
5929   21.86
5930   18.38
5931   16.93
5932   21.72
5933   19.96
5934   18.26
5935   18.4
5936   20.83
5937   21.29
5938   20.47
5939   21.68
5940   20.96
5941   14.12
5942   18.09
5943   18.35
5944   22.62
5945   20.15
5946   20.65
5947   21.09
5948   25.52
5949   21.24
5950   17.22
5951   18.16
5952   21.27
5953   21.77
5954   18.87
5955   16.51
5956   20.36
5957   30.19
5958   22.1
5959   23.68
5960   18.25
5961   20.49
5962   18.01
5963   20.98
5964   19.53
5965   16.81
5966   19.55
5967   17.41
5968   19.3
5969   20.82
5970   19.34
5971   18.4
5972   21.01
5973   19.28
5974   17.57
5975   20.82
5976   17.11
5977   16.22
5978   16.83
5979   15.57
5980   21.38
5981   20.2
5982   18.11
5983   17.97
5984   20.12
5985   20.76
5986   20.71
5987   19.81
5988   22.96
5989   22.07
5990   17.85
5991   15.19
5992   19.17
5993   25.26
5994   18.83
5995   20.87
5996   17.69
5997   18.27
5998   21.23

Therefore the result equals -4.4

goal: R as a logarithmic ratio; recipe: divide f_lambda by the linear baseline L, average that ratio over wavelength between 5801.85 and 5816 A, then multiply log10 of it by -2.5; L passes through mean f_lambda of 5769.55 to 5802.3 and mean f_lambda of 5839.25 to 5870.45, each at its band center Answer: -0.15 mag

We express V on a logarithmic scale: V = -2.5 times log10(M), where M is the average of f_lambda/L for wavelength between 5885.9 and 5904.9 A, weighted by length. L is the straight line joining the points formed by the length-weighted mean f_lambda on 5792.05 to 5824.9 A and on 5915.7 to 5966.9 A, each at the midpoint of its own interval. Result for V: 0.10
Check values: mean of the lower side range 20.7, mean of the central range 18.4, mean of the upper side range 19.9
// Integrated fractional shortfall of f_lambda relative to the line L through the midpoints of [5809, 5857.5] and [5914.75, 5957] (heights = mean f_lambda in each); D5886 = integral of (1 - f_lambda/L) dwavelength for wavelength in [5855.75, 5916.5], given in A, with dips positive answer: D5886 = 0.6 A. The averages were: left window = 19.4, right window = 19.8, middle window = 19.4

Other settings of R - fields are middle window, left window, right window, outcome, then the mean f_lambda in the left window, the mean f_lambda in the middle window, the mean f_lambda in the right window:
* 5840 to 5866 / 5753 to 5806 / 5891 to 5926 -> -0.027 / 18.9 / 19.5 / 19.1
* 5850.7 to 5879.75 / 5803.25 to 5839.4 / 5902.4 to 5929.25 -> 0.035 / 20.4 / 19.3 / 19.4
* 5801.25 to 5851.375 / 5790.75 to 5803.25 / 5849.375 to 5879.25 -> -0.050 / 19.5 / 20.4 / 19.5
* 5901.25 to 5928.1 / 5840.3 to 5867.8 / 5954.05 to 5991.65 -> 0.009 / 19.5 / 19.4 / 19.5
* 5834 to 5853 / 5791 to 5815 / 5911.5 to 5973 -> 0.010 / 20.4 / 20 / 19.9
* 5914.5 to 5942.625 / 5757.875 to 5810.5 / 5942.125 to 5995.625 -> 0.012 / 19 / 19.5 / 19.9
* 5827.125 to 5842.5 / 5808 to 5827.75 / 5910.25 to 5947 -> 0.034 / 19.7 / 19.1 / 19.6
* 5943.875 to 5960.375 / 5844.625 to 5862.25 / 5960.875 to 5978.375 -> -0.124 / 19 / 21.1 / 18.8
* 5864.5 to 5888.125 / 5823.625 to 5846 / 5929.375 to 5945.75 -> -0.050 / 18.8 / 20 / 19.5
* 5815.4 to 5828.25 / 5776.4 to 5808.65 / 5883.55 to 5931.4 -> -0.072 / 19.8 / 20.9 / 18.9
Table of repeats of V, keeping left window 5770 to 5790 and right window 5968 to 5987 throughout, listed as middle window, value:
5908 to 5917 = -0.065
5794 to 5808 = -0.232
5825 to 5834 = -0.013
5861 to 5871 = -0.104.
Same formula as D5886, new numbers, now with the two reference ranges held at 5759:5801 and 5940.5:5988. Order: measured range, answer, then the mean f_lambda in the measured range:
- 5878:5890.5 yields -0.2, 19.3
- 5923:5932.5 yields -0.2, 19.9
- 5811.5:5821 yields -1.3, 20.9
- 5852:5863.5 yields 0.4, 18.1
